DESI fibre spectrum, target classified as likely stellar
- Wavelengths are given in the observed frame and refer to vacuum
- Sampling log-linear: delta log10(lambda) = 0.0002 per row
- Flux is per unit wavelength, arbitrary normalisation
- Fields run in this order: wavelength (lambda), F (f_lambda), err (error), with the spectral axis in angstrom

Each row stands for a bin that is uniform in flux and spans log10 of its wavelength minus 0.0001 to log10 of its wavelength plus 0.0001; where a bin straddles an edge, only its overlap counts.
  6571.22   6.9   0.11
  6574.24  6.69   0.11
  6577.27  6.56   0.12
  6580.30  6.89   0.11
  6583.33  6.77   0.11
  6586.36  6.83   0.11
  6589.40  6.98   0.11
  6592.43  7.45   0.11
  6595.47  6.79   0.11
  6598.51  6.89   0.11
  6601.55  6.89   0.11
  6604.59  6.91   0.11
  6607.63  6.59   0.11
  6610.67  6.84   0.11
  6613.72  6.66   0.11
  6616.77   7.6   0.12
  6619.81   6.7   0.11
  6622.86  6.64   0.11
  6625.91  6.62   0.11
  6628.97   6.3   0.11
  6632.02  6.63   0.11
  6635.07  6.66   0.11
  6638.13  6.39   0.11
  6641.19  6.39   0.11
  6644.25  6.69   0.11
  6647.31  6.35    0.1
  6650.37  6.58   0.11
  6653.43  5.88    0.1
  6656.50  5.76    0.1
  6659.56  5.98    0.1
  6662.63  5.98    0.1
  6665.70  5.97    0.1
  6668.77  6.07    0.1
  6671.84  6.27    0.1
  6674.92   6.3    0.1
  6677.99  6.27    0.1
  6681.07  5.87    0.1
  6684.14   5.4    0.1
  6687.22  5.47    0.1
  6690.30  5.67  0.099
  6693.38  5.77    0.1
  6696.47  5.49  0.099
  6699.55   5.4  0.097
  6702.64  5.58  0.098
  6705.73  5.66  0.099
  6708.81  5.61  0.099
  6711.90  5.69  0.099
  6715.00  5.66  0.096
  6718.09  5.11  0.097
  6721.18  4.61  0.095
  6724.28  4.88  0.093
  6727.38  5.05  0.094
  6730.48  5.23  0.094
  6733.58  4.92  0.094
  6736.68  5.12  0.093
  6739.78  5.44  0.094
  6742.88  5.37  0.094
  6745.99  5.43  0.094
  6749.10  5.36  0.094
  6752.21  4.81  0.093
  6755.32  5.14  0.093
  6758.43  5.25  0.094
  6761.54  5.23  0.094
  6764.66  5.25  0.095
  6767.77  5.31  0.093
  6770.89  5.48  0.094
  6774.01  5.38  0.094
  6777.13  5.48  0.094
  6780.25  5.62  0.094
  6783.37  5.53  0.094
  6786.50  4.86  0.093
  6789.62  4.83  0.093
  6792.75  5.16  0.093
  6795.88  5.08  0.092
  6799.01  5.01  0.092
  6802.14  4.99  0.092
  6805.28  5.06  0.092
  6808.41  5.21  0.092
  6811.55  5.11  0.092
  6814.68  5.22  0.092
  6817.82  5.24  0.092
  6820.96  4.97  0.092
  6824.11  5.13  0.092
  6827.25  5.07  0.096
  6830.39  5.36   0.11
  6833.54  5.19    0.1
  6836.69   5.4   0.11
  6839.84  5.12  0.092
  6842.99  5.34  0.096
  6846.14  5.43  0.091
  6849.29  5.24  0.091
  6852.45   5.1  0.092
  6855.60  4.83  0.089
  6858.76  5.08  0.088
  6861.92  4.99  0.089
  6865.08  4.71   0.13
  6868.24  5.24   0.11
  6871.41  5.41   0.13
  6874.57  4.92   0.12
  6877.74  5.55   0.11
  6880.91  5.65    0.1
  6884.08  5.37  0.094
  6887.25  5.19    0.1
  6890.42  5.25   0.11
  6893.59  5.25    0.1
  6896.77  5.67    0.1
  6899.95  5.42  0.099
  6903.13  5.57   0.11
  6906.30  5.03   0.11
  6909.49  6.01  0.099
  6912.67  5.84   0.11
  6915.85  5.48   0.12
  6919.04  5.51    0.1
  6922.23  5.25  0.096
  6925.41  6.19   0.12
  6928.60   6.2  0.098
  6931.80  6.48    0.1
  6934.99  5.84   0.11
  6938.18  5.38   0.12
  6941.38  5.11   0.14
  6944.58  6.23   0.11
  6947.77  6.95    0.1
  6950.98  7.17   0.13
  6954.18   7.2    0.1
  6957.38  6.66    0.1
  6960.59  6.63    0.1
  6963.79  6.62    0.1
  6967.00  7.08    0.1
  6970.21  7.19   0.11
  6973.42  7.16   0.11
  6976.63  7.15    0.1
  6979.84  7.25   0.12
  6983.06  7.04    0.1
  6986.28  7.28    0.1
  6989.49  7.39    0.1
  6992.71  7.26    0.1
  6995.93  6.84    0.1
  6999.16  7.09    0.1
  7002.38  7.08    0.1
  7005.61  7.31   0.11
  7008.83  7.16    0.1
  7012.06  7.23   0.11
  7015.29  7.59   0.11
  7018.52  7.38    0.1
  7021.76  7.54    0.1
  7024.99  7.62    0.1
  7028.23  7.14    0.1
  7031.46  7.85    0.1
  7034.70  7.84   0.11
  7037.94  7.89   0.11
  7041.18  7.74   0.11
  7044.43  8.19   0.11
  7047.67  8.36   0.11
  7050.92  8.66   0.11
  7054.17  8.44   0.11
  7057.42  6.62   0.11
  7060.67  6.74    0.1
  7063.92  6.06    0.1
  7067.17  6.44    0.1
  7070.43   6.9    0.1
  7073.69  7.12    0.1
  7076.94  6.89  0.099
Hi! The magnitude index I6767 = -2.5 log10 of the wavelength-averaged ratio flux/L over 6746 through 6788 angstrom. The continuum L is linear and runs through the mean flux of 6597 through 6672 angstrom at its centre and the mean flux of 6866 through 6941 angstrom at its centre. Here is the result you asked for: 0.14 mag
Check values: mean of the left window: 6.49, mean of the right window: 5.54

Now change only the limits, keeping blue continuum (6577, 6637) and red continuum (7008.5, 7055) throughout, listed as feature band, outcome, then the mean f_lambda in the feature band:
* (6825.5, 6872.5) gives 0.39 mag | 5.16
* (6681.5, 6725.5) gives 0.28 mag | 5.44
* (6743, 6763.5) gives 0.34 mag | 5.21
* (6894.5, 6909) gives 0.34 mag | 5.46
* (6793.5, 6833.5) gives 0.38 mag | 5.12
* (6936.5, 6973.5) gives 0.16 mag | 6.59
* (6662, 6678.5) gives 0.13 mag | 6.14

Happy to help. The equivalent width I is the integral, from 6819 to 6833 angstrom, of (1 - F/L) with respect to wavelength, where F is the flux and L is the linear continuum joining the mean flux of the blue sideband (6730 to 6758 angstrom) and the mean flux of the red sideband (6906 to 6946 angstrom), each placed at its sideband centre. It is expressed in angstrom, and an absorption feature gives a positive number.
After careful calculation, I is 0.8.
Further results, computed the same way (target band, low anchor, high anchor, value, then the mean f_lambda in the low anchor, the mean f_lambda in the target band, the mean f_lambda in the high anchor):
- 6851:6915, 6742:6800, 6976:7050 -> 9.8 angstrom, 5.24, 5.31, 7.46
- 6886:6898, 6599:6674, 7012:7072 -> 3.0 angstrom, 6.48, 5.34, 7.49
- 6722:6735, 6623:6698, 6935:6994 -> 2.6 angstrom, 6.12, 5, 6.79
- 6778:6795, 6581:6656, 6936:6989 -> 3.8 angstrom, 6.7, 5.21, 6.76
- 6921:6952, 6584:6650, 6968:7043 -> 5.0 angstrom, 6.75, 6.07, 7.35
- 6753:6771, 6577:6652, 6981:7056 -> 4.6 angstrom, 6.75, 5.24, 7.56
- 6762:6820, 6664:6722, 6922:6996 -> 8.1 angstrom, 5.69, 5.21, 6.67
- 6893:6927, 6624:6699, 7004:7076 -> 6.9 angstrom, 6.11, 5.57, 7.44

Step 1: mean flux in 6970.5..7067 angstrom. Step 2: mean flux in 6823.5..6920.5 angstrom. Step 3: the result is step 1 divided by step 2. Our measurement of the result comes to 1.4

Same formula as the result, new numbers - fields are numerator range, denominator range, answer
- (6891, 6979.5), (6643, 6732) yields 1.08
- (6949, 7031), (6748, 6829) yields 1.38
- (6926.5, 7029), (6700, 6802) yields 1.32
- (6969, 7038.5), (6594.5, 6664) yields 1.12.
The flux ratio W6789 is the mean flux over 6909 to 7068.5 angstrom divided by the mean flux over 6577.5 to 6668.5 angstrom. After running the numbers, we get 1.1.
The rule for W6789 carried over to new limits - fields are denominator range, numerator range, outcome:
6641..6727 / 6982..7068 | 1.28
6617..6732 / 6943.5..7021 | 1.20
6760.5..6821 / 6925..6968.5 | 1.23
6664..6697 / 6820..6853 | 0.89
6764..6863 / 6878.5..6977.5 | 1.16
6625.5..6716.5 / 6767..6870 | 0.86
